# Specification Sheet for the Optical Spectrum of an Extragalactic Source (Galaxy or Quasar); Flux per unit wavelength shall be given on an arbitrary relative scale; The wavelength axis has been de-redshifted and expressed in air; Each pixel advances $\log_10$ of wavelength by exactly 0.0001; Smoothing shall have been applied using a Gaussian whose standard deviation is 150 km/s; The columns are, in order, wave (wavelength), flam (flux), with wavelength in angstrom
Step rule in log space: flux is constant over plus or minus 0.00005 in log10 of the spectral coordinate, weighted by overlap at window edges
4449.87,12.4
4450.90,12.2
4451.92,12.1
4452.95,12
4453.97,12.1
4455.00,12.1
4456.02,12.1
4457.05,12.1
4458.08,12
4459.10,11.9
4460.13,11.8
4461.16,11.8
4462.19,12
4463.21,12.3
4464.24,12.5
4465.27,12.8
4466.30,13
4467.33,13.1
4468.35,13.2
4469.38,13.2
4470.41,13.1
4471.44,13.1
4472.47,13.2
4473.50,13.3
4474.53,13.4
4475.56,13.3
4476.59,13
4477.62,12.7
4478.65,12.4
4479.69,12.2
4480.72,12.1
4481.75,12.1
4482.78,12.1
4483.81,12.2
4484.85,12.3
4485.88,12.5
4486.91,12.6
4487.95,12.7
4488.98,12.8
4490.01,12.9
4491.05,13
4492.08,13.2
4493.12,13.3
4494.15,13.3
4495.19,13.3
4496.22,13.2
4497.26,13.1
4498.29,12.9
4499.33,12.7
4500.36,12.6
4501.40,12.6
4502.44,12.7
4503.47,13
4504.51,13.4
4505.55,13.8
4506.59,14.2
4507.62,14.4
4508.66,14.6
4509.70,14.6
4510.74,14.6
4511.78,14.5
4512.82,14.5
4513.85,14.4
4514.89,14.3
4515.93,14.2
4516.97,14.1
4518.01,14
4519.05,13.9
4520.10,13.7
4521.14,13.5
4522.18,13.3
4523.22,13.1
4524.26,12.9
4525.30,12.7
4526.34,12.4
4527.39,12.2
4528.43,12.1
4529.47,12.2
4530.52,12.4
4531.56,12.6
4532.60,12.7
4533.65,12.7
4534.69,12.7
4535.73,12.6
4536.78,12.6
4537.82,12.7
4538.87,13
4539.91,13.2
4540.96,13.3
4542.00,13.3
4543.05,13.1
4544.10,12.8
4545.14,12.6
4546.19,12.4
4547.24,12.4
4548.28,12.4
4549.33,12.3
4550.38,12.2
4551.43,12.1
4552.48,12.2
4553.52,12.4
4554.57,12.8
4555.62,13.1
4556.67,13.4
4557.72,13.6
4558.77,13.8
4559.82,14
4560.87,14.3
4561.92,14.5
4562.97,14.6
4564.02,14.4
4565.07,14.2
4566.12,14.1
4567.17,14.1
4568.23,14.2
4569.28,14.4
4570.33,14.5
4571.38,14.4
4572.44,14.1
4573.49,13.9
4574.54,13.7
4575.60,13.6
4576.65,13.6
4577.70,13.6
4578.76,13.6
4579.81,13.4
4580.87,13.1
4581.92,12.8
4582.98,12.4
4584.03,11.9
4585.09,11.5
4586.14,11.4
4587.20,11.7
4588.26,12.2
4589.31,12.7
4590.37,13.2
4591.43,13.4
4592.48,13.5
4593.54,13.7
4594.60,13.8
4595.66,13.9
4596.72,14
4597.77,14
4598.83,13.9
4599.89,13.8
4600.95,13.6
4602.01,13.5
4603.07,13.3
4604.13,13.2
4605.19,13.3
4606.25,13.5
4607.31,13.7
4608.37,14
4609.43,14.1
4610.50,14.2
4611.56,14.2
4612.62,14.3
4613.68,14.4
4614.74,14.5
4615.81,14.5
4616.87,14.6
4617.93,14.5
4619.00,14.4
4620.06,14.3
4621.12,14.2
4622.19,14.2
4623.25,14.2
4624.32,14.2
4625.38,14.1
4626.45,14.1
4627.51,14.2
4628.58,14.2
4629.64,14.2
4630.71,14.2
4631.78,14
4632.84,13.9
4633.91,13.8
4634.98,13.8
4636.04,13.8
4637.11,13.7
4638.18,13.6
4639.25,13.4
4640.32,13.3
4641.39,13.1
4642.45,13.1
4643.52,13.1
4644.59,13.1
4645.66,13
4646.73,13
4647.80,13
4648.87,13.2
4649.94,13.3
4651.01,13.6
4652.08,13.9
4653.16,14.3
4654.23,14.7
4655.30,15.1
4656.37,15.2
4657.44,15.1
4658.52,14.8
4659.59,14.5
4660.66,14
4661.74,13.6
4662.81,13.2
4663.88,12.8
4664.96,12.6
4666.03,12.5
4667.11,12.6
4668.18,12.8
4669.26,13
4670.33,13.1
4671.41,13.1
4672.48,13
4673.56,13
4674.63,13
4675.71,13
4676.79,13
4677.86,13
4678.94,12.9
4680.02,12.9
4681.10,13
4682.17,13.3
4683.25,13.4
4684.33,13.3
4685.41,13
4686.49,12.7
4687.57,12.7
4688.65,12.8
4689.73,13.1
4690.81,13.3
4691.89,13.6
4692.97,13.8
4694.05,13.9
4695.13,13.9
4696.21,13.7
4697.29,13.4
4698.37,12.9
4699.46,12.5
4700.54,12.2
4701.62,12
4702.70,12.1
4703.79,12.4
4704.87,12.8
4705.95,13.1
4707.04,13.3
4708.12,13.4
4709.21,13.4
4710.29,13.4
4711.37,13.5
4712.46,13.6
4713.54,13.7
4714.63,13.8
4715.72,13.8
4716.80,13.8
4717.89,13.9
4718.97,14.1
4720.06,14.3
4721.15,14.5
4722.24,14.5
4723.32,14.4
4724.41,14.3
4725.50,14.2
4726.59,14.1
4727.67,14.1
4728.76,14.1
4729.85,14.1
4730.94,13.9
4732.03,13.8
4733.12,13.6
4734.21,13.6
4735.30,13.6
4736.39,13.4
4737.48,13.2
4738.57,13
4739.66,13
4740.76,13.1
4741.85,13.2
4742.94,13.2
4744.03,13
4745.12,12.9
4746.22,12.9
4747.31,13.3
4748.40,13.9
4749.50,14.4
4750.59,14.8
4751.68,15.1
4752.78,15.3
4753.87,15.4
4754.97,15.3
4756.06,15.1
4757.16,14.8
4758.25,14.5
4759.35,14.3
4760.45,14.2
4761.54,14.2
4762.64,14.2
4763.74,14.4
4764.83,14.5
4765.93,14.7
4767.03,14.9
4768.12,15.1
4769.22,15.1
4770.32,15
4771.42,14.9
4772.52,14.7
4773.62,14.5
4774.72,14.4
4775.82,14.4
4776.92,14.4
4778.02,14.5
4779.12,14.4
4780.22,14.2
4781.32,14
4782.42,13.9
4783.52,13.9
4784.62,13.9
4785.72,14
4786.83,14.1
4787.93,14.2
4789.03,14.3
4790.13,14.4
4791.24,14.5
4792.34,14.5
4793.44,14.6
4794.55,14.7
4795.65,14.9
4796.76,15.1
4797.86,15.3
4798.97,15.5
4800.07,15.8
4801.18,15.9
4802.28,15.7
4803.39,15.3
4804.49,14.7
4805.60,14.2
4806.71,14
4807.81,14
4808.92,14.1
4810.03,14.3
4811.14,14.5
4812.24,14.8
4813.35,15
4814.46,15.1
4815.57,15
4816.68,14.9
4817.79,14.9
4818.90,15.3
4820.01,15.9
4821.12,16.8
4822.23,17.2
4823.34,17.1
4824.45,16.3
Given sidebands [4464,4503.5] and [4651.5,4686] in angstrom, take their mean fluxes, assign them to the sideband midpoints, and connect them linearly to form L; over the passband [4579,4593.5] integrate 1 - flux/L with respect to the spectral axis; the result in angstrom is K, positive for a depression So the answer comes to 0.6 angstrom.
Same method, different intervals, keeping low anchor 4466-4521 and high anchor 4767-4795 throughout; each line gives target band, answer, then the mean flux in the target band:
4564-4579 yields -0.5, 14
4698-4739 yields 1.8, 13.5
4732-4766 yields 0.7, 14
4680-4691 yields 0.8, 13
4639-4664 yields 0.3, 13.7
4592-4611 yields 0.0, 13.7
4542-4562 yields 0.8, 12.9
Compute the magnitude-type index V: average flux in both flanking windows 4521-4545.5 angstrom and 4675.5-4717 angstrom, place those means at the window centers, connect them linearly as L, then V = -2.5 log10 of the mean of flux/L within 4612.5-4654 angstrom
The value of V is -0.068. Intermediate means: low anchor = 12.8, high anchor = 13.2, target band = 13.9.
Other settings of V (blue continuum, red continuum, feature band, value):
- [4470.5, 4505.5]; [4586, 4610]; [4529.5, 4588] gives 0.00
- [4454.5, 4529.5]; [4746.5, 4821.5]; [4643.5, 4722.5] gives 0.06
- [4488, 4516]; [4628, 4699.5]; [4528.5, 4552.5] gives 0.07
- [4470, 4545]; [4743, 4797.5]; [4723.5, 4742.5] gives 0.04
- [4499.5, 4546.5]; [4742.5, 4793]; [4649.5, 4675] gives 0.02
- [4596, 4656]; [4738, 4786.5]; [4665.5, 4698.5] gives 0.07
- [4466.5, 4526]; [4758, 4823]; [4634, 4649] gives 0.05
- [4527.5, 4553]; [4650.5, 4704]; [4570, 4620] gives -0.06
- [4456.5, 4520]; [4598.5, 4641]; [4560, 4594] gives 0.02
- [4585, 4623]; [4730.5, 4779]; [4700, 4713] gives 0.09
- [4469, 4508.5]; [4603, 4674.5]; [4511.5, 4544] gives 0.00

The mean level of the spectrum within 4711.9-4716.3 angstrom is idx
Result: 13.7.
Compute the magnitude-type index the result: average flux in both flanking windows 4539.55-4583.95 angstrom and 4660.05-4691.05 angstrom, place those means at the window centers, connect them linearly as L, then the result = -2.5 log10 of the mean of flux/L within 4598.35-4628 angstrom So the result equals -0.06 mag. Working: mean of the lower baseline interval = 13.4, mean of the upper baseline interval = 13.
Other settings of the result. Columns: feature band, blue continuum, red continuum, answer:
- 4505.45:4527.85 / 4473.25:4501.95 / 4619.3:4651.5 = -0.07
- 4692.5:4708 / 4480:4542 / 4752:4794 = 0.09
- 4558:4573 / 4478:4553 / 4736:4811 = -0.08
